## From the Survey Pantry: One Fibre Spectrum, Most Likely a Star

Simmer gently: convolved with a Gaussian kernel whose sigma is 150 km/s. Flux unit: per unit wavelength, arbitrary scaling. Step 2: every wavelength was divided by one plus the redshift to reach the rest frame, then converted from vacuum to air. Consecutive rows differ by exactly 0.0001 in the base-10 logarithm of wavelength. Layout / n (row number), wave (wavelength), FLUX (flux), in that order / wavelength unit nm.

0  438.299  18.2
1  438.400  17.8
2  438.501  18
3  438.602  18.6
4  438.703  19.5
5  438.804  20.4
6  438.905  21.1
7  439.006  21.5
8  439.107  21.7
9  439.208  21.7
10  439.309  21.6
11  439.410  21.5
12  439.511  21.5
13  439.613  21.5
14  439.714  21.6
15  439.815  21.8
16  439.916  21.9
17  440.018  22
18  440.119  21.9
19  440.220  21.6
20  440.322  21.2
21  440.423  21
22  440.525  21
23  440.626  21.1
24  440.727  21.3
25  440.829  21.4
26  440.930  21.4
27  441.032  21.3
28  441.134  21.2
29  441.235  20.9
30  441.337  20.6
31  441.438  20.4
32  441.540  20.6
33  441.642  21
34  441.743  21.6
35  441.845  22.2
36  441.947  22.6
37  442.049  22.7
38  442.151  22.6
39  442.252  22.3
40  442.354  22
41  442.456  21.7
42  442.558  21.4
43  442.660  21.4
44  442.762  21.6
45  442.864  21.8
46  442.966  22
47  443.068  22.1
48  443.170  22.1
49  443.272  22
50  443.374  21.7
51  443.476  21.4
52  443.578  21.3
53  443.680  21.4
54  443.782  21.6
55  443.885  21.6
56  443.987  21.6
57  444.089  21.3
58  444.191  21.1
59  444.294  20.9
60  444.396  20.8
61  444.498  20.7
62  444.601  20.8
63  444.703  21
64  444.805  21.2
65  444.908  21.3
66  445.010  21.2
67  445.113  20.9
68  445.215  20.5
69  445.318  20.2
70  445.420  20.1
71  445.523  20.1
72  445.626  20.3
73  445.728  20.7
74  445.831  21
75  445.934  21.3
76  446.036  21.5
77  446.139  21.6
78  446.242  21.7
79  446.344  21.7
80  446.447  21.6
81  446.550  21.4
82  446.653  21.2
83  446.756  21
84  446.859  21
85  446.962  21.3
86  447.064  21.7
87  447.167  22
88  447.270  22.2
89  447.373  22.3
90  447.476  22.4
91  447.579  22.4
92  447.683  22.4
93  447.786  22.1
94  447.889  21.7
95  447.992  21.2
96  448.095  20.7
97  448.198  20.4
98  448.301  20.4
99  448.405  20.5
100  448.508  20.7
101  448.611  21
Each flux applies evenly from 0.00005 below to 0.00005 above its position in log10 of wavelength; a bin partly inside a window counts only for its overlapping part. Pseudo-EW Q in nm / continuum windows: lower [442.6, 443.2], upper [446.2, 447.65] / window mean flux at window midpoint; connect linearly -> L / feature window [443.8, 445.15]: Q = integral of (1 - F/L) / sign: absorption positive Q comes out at 0.04 nm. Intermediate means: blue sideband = 21.8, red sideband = 21.7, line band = 21.1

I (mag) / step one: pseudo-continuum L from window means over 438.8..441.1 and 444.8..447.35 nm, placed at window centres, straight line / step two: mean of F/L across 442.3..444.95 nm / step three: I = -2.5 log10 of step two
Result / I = -0.009 mag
